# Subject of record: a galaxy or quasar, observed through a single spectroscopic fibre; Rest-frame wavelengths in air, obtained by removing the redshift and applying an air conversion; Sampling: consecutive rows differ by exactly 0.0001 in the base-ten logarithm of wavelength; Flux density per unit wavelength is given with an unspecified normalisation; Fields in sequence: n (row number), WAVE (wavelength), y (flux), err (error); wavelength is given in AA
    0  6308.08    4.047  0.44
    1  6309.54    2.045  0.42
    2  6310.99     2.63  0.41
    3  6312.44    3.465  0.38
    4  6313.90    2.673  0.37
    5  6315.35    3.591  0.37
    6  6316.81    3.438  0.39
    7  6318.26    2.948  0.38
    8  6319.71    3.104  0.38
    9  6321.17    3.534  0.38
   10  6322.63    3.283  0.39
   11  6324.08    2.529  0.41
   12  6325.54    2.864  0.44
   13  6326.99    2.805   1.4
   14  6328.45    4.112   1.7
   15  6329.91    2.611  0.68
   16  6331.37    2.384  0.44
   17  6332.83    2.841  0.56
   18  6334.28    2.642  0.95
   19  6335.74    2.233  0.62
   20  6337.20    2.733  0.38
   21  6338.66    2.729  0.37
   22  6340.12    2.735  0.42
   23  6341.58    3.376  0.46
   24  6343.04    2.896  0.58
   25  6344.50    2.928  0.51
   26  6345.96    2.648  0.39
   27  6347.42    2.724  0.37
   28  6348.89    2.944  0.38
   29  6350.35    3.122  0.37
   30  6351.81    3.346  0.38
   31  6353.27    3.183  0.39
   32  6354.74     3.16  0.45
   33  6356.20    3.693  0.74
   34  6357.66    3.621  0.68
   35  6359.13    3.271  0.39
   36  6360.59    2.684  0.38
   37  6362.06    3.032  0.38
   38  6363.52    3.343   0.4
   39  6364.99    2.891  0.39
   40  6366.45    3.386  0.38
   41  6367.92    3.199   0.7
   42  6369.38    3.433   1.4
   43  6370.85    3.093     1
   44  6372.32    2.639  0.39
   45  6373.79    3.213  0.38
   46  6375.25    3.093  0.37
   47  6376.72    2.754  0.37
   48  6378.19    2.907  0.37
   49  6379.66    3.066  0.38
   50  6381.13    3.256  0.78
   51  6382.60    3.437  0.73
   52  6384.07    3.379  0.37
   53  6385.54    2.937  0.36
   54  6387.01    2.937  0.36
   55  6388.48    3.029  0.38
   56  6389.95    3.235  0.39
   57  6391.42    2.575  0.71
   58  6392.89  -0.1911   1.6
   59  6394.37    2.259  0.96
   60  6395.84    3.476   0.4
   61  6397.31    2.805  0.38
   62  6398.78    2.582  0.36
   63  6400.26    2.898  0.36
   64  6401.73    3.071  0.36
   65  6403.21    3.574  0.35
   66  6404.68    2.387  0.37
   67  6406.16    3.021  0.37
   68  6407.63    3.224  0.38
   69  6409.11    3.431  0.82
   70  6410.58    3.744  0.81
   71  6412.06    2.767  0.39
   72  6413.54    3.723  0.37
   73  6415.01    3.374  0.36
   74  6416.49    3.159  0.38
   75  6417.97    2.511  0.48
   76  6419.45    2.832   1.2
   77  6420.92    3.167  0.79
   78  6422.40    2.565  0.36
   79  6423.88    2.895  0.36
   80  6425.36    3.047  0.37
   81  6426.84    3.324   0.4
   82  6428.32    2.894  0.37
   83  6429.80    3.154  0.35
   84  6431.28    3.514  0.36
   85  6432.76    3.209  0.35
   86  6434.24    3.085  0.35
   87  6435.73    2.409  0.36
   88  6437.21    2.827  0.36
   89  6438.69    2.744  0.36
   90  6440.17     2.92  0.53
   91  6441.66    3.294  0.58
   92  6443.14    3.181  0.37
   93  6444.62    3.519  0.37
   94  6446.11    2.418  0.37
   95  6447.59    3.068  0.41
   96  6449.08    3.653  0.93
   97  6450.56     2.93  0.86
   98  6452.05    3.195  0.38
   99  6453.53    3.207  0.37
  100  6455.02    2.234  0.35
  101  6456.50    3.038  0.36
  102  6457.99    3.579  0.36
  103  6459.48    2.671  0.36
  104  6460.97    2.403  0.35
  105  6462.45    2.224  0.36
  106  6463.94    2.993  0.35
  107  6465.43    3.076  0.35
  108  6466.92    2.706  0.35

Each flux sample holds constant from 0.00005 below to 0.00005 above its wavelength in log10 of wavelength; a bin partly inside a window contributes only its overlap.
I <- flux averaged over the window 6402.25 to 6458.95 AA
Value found 3.07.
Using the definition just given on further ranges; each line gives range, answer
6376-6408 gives 2.84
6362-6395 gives 2.91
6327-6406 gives 2.95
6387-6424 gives 2.89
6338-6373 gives 3.09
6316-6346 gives 2.93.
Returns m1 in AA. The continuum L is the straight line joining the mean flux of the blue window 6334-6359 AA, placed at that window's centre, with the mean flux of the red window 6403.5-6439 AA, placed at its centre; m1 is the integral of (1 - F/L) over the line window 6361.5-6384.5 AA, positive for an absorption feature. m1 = -0.9 AA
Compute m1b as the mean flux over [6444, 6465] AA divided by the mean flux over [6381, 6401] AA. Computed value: 1.07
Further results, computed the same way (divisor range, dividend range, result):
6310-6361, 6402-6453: 1.02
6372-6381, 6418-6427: 0.98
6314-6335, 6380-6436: 0.98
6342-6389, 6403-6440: 0.98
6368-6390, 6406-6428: 1.01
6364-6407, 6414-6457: 1.04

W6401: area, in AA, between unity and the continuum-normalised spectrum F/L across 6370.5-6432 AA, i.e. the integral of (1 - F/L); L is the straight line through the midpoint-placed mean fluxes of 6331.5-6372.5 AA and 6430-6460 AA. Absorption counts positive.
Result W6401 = 1.2 AA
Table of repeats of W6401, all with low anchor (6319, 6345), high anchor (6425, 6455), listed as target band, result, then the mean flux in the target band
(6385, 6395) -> 2.0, 2.39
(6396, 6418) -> -0.7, 3.11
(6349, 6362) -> -1.3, 3.23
